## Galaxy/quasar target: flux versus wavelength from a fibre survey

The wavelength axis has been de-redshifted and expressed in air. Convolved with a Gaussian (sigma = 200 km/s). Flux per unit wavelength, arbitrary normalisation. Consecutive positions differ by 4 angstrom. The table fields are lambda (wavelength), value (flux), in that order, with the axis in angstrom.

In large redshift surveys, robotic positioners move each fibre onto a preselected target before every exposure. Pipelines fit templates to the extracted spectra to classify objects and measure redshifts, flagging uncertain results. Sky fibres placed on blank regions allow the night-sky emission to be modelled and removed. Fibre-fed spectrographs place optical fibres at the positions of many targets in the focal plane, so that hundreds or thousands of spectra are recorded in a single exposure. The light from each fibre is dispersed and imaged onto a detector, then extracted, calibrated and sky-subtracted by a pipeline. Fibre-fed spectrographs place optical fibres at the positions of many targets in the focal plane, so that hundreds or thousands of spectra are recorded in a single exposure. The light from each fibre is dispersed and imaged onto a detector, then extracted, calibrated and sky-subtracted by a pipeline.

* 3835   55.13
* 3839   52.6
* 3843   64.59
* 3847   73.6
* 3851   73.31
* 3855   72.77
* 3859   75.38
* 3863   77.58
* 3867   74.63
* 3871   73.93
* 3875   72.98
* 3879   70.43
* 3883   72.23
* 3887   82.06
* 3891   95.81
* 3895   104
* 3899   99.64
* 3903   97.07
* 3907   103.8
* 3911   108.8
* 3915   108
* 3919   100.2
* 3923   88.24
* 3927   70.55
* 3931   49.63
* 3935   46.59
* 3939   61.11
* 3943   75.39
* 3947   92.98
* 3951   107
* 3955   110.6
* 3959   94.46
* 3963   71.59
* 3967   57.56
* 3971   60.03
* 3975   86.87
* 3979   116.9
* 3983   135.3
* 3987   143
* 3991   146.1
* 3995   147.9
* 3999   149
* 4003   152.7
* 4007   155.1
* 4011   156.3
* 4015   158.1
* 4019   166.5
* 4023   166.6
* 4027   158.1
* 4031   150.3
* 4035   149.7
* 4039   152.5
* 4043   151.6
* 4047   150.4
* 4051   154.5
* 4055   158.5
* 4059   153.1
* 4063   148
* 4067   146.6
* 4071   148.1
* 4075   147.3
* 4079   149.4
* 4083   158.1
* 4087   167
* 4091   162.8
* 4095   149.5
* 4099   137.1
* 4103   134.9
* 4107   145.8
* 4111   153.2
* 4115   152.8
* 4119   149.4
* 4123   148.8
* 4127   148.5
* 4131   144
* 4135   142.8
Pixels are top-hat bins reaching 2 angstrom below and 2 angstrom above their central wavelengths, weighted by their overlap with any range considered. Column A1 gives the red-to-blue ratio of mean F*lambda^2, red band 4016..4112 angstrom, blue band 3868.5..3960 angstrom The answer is 1.9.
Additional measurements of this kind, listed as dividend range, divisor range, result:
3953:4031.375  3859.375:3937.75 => 1.62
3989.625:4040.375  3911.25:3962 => 1.91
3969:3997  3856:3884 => 1.71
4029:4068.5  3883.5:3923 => 1.66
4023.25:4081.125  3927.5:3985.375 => 1.91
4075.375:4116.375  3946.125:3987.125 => 1.68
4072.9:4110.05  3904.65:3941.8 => 2.00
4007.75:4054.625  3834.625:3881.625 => 2.42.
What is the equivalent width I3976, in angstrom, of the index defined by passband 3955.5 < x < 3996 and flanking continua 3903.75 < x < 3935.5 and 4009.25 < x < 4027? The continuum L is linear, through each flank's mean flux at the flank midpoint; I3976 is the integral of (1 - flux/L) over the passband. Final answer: 8.0 angstrom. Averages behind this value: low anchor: 86.8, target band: 105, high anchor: 162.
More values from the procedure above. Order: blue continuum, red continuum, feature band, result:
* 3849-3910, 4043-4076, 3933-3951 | 5.7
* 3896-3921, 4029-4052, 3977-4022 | -3.9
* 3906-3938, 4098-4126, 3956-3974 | 4.3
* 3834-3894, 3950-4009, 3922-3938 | 5.8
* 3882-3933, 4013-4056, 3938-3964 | 5.6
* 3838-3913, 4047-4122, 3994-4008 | -3.2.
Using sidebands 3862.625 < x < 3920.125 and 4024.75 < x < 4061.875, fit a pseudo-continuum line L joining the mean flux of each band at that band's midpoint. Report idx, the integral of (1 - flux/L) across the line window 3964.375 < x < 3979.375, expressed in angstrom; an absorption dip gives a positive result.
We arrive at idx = 5.8 angstrom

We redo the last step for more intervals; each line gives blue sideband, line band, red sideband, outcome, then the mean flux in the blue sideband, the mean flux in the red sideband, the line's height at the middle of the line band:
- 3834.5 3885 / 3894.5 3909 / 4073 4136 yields -2.93 angstrom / 70.4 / 150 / 84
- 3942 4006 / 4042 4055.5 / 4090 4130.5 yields -2.31 angstrom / 110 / 148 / 131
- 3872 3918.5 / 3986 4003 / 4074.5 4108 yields -3.60 angstrom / 92.1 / 150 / 122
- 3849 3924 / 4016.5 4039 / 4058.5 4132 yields -4.95 angstrom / 86.9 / 150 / 129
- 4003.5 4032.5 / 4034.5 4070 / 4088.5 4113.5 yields 0.56 angstrom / 159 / 148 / 154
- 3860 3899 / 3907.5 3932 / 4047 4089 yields 1.49 angstrom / 81.3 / 153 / 96.6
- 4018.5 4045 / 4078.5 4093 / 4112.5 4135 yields -0.85 angstrom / 156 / 148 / 151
